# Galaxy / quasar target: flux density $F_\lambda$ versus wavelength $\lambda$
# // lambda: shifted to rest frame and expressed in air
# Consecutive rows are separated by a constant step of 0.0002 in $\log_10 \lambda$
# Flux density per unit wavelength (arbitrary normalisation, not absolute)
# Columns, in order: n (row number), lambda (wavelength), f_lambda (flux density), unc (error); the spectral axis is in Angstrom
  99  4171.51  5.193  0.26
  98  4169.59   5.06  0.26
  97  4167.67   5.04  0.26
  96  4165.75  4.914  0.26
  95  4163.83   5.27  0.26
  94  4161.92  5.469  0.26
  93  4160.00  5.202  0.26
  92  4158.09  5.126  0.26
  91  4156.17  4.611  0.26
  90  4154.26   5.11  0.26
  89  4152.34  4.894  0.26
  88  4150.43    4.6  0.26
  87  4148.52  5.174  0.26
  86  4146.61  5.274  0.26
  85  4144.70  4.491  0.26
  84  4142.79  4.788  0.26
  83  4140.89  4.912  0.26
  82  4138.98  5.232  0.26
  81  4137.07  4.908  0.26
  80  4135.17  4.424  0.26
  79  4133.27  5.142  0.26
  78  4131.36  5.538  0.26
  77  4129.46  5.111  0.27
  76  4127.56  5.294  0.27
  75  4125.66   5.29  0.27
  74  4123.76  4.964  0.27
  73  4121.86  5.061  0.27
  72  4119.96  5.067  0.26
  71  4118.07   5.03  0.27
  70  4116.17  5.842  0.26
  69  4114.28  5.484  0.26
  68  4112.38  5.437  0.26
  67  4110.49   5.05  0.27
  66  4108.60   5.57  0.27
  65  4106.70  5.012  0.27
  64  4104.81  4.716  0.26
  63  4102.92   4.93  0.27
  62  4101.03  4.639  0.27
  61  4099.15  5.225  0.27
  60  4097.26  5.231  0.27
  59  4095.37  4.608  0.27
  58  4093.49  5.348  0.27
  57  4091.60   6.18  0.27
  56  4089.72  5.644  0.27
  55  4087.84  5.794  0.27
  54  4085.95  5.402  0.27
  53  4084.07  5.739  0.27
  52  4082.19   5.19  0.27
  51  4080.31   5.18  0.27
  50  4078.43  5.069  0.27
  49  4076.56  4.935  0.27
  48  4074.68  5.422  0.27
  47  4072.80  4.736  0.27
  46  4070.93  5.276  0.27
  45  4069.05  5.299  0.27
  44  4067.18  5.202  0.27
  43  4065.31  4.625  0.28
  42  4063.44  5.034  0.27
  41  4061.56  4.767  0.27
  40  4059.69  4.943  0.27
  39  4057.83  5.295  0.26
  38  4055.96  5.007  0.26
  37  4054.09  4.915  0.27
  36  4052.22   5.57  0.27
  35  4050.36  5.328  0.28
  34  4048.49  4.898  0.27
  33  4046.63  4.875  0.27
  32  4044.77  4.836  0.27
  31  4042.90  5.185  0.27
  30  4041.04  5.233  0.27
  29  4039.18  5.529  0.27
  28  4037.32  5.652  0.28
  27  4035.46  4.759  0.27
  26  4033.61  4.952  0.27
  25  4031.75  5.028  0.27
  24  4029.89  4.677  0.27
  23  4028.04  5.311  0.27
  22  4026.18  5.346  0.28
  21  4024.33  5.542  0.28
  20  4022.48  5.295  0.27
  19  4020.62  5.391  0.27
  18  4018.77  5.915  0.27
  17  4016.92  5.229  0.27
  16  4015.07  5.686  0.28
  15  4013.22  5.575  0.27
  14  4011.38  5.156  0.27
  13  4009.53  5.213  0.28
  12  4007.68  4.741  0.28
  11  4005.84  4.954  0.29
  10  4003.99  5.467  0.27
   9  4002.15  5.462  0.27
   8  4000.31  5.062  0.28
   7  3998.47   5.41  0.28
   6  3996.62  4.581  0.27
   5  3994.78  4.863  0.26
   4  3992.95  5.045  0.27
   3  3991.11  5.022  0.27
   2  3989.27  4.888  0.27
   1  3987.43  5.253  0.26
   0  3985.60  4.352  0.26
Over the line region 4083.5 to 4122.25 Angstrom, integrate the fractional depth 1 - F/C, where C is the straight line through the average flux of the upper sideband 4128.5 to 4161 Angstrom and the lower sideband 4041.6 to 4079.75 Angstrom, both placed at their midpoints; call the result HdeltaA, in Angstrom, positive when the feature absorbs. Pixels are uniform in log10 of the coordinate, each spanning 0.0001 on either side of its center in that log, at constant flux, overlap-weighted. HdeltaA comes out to -2.06 Angstrom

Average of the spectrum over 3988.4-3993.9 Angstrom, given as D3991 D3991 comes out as 4.99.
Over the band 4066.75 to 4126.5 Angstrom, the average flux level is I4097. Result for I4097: 5.24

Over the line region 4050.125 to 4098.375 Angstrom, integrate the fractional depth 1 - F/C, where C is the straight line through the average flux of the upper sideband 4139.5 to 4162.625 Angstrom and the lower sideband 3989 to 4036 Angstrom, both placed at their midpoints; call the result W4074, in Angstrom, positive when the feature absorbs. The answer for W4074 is -1.2 Angstrom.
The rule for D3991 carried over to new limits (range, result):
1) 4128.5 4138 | 5.03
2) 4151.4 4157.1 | 4.87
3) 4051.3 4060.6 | 5.15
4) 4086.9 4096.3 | 5.52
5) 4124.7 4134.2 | 5.27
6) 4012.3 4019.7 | 5.6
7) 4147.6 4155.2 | 4.94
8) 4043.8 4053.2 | 5.1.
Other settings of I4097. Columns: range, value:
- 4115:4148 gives 5.09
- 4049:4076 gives 5.09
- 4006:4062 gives 5.2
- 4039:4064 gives 5.09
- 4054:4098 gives 5.21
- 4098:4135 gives 5.16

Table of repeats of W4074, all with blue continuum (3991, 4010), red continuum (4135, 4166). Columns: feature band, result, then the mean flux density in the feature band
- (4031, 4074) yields -0.4 Angstrom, 5.09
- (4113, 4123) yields -0.6 Angstrom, 5.29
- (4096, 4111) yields -0.1 Angstrom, 5.04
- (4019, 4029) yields -0.7 Angstrom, 5.41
